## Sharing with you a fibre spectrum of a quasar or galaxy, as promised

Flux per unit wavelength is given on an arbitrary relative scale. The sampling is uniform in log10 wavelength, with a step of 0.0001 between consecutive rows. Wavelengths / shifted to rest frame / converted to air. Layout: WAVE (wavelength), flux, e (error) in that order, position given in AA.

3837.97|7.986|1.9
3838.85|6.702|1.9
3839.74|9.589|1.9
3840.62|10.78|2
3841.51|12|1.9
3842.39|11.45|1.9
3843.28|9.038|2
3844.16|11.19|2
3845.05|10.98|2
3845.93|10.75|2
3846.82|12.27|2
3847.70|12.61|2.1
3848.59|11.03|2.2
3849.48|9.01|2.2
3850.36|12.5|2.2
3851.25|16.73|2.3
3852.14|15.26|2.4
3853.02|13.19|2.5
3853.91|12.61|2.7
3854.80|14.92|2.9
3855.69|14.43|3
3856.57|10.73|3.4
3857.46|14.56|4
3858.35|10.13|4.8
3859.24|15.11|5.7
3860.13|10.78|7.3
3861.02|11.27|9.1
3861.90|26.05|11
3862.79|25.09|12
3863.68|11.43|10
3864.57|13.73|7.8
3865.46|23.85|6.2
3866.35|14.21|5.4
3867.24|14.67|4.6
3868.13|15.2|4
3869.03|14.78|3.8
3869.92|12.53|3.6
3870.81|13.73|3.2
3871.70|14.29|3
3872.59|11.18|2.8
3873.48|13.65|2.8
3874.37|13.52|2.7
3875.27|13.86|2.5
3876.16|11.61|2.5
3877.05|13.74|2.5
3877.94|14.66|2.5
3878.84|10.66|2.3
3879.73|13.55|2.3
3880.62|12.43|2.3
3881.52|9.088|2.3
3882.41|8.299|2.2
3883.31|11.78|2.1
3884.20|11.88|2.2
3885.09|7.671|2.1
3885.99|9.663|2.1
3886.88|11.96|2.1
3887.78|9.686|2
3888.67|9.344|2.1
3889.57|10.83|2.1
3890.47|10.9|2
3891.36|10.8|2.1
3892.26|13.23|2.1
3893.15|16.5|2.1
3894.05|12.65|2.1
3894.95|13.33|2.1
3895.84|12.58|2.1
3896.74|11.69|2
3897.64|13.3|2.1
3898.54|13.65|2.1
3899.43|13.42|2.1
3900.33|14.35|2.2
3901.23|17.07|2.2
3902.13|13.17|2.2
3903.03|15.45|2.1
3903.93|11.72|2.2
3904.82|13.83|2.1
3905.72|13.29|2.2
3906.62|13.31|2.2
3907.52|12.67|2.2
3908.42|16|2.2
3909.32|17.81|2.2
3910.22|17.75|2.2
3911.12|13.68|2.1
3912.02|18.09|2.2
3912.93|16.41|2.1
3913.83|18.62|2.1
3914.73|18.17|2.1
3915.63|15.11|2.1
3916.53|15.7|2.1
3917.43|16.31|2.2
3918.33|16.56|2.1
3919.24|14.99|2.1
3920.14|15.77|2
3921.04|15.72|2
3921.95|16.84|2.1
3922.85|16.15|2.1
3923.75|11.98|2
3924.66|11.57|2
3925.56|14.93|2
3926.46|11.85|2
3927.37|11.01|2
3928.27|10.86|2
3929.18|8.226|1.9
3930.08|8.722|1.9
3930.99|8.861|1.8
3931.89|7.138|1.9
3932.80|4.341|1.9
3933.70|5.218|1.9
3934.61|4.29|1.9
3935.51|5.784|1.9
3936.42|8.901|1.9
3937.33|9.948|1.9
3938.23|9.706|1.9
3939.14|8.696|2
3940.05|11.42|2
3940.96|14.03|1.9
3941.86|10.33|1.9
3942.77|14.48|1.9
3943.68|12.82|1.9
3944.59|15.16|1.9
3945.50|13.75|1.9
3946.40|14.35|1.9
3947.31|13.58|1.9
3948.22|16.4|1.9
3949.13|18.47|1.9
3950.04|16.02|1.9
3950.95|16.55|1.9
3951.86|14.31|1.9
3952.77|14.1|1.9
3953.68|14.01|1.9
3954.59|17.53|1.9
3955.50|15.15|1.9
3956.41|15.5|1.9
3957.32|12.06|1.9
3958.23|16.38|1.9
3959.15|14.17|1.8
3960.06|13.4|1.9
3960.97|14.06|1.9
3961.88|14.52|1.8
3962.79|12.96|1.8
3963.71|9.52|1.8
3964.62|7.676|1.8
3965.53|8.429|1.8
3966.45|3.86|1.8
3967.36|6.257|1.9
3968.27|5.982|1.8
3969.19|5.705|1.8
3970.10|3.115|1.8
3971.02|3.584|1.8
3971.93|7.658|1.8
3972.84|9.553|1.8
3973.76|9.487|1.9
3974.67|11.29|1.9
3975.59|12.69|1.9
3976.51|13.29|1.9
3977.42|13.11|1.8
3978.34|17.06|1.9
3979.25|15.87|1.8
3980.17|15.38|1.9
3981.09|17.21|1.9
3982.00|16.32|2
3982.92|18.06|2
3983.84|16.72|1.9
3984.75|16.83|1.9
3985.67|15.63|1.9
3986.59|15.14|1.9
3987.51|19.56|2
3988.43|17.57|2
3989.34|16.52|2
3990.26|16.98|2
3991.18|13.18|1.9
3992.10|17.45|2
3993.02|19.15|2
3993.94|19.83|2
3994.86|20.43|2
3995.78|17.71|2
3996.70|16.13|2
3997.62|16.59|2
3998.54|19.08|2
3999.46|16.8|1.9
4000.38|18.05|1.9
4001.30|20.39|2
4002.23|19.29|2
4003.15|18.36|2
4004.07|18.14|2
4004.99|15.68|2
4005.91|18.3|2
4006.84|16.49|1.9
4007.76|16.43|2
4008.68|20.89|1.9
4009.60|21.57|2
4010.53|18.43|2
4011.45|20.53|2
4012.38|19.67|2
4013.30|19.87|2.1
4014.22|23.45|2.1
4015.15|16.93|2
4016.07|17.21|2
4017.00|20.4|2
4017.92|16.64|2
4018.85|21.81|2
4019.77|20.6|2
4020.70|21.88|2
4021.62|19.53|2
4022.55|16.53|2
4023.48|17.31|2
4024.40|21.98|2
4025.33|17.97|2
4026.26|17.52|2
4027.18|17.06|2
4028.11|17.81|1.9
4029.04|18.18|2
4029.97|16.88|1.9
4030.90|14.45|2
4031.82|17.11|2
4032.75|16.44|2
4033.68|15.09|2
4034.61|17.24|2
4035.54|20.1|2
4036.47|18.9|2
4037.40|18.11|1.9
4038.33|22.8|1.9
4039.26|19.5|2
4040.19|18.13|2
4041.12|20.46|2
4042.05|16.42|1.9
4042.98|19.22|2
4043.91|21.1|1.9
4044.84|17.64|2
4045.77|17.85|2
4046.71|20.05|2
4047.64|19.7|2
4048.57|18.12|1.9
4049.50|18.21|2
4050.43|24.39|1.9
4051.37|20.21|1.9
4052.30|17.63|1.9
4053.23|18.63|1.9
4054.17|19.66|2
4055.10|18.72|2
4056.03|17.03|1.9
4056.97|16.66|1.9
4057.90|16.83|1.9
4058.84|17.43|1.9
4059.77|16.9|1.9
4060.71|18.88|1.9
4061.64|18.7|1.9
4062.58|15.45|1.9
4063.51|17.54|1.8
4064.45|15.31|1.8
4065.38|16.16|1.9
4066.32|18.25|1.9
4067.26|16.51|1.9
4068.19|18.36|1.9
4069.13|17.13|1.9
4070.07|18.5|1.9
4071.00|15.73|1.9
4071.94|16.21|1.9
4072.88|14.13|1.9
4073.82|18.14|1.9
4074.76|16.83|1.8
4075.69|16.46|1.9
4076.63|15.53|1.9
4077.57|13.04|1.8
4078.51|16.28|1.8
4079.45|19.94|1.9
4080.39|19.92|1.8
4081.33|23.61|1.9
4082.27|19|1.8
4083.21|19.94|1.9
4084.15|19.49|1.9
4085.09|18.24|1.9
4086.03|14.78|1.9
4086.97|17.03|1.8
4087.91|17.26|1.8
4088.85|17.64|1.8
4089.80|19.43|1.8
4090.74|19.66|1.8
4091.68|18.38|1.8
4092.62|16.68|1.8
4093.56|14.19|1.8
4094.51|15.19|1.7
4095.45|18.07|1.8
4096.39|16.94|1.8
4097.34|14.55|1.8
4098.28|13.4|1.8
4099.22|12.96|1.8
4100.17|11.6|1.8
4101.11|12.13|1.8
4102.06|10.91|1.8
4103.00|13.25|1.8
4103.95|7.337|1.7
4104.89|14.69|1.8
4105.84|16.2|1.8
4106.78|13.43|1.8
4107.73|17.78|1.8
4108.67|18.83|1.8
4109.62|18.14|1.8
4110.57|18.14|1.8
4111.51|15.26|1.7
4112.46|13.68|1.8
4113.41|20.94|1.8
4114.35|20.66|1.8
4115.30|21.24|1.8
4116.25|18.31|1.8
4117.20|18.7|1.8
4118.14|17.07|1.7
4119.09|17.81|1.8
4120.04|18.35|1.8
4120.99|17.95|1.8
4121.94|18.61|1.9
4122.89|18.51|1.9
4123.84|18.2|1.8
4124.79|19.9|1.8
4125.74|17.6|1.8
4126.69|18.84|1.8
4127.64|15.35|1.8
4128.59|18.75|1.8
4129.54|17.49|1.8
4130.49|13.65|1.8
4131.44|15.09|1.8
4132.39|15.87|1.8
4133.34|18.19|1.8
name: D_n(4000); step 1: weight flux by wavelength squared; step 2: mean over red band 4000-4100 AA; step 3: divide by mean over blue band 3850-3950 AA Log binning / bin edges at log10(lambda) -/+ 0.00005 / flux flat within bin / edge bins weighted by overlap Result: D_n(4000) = 1.47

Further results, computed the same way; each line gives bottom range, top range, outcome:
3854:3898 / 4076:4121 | 1.42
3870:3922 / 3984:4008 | 1.36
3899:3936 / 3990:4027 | 1.48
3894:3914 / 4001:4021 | 1.40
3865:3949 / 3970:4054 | 1.43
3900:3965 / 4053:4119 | 1.37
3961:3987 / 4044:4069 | 1.63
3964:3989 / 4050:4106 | 1.47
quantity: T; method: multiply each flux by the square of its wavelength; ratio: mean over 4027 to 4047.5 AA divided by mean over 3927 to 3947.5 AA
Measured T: 1.91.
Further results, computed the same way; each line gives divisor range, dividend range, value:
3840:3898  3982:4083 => 1.53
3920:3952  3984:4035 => 1.59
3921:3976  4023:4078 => 1.66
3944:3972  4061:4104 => 1.45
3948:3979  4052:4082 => 1.54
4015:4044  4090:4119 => 0.90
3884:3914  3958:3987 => 0.92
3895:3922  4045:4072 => 1.29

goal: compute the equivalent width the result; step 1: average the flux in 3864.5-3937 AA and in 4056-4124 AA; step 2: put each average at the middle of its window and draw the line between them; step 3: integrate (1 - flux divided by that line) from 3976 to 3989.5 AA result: -1.5 AA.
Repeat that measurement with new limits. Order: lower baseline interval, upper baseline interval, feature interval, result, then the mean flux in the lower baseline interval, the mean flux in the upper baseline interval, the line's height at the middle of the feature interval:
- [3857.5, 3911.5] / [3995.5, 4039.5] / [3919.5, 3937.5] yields 5.51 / 13.5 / 18.5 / 15.1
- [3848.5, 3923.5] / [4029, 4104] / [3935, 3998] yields 8.42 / 13.9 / 17.3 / 15.4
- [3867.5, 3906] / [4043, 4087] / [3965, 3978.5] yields 5.89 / 12.6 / 17.9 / 15.1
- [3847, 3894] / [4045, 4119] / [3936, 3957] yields 1.29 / 13.2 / 17.1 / 14.6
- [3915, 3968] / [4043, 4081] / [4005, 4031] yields -4.97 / 12.3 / 17.8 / 15.8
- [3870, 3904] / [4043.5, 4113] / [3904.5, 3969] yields 3.47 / 12.4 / 17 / 13.6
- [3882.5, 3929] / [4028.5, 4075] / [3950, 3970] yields 4.31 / 13.7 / 18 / 15.3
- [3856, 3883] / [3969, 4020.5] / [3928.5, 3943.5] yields 6.32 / 13.9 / 16.5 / 15.3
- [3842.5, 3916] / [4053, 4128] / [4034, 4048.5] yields -2.59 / 13.5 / 17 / 16.2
